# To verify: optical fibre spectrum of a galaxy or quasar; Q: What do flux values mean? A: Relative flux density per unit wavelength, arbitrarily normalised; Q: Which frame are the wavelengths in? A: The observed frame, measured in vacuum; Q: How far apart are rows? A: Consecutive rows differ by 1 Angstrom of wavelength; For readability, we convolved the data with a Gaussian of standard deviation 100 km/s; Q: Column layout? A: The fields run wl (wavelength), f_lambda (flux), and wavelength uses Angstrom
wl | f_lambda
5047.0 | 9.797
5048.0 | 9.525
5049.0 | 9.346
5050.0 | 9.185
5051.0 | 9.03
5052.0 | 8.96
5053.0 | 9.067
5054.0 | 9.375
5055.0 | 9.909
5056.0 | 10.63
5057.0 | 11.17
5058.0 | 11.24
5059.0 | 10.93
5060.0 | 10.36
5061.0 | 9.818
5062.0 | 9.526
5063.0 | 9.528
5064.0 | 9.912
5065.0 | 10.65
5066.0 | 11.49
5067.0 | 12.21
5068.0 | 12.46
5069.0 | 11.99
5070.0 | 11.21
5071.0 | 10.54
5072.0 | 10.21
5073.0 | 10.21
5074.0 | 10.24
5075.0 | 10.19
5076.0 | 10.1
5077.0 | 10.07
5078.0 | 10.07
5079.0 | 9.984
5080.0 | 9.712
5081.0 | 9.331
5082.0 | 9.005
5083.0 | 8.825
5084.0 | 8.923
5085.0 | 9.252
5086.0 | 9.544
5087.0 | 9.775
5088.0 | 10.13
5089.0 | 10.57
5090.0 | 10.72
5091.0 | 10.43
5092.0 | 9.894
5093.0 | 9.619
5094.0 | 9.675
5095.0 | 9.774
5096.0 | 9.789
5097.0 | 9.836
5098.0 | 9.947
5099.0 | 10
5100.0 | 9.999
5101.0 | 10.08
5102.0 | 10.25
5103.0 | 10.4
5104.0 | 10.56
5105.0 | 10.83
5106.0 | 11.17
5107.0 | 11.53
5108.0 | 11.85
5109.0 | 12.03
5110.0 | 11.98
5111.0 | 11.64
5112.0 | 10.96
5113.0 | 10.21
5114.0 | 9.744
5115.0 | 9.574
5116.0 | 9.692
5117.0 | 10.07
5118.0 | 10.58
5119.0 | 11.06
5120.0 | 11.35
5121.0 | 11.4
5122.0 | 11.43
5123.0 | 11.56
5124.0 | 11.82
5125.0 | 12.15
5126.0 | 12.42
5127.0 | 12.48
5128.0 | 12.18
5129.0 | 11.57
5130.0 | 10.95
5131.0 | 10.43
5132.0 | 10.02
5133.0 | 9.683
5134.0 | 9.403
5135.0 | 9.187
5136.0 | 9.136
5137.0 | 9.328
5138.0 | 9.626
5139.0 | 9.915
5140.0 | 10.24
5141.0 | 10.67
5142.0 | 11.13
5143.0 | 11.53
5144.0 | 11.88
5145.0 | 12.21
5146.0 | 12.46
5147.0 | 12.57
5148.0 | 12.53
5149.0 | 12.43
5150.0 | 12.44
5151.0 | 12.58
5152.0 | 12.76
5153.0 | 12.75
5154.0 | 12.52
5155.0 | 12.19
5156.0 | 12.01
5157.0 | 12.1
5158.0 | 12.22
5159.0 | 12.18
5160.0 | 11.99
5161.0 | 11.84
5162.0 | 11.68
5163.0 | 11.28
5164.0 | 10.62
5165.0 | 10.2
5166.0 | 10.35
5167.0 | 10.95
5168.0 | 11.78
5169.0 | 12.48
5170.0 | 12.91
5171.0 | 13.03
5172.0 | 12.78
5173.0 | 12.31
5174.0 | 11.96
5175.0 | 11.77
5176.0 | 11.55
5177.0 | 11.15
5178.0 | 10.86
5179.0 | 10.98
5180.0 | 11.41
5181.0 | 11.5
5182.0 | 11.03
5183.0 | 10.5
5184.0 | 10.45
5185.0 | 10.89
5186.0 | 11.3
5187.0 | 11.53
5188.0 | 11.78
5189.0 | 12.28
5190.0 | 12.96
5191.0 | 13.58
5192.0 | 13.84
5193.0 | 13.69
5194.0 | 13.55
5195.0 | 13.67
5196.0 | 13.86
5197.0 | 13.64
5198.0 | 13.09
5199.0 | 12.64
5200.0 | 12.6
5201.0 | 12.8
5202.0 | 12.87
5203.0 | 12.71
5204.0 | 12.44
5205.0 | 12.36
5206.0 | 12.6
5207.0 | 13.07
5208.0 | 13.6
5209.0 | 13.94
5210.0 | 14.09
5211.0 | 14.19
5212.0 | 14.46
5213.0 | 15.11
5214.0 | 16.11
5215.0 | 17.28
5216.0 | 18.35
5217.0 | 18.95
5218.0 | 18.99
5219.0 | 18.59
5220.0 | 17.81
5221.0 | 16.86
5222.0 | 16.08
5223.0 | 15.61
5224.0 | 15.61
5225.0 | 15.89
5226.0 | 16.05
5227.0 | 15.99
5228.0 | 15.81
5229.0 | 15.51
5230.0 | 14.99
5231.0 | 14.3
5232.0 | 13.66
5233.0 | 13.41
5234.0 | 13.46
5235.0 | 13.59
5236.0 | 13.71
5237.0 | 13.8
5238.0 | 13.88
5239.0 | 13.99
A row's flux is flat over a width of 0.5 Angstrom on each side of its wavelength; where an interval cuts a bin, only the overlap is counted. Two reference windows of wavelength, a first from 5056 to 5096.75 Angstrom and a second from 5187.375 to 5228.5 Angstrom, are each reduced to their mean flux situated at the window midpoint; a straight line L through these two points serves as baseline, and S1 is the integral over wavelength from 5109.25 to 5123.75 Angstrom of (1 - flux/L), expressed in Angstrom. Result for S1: 0.9 Angstrom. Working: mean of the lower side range 10.2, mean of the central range 10.8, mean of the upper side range 14.6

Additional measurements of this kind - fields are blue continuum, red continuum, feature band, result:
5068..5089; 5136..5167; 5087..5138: 0.66 Angstrom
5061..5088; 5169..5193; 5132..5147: 0.96 Angstrom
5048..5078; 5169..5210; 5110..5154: 1.24 Angstrom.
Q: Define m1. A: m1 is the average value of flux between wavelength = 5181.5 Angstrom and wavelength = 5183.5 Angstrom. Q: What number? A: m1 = 10.8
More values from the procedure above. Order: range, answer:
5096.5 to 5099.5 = 9.93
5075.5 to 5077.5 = 10.1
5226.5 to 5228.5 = 15.9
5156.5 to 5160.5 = 12.1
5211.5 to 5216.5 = 16.3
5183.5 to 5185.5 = 10.7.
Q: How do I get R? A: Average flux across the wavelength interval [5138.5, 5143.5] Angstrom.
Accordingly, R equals 10.7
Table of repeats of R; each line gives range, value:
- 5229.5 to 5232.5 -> 14.3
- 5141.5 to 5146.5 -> 11.8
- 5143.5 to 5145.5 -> 12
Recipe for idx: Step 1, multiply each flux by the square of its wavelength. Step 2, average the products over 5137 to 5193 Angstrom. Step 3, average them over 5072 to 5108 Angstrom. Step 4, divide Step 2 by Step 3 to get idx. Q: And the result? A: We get 1.2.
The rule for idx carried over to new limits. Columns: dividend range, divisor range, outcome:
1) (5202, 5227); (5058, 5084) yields 1.58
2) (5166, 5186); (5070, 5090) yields 1.21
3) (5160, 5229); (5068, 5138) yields 1.33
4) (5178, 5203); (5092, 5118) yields 1.22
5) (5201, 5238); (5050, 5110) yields 1.55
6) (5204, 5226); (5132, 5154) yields 1.44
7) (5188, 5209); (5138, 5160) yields 1.12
